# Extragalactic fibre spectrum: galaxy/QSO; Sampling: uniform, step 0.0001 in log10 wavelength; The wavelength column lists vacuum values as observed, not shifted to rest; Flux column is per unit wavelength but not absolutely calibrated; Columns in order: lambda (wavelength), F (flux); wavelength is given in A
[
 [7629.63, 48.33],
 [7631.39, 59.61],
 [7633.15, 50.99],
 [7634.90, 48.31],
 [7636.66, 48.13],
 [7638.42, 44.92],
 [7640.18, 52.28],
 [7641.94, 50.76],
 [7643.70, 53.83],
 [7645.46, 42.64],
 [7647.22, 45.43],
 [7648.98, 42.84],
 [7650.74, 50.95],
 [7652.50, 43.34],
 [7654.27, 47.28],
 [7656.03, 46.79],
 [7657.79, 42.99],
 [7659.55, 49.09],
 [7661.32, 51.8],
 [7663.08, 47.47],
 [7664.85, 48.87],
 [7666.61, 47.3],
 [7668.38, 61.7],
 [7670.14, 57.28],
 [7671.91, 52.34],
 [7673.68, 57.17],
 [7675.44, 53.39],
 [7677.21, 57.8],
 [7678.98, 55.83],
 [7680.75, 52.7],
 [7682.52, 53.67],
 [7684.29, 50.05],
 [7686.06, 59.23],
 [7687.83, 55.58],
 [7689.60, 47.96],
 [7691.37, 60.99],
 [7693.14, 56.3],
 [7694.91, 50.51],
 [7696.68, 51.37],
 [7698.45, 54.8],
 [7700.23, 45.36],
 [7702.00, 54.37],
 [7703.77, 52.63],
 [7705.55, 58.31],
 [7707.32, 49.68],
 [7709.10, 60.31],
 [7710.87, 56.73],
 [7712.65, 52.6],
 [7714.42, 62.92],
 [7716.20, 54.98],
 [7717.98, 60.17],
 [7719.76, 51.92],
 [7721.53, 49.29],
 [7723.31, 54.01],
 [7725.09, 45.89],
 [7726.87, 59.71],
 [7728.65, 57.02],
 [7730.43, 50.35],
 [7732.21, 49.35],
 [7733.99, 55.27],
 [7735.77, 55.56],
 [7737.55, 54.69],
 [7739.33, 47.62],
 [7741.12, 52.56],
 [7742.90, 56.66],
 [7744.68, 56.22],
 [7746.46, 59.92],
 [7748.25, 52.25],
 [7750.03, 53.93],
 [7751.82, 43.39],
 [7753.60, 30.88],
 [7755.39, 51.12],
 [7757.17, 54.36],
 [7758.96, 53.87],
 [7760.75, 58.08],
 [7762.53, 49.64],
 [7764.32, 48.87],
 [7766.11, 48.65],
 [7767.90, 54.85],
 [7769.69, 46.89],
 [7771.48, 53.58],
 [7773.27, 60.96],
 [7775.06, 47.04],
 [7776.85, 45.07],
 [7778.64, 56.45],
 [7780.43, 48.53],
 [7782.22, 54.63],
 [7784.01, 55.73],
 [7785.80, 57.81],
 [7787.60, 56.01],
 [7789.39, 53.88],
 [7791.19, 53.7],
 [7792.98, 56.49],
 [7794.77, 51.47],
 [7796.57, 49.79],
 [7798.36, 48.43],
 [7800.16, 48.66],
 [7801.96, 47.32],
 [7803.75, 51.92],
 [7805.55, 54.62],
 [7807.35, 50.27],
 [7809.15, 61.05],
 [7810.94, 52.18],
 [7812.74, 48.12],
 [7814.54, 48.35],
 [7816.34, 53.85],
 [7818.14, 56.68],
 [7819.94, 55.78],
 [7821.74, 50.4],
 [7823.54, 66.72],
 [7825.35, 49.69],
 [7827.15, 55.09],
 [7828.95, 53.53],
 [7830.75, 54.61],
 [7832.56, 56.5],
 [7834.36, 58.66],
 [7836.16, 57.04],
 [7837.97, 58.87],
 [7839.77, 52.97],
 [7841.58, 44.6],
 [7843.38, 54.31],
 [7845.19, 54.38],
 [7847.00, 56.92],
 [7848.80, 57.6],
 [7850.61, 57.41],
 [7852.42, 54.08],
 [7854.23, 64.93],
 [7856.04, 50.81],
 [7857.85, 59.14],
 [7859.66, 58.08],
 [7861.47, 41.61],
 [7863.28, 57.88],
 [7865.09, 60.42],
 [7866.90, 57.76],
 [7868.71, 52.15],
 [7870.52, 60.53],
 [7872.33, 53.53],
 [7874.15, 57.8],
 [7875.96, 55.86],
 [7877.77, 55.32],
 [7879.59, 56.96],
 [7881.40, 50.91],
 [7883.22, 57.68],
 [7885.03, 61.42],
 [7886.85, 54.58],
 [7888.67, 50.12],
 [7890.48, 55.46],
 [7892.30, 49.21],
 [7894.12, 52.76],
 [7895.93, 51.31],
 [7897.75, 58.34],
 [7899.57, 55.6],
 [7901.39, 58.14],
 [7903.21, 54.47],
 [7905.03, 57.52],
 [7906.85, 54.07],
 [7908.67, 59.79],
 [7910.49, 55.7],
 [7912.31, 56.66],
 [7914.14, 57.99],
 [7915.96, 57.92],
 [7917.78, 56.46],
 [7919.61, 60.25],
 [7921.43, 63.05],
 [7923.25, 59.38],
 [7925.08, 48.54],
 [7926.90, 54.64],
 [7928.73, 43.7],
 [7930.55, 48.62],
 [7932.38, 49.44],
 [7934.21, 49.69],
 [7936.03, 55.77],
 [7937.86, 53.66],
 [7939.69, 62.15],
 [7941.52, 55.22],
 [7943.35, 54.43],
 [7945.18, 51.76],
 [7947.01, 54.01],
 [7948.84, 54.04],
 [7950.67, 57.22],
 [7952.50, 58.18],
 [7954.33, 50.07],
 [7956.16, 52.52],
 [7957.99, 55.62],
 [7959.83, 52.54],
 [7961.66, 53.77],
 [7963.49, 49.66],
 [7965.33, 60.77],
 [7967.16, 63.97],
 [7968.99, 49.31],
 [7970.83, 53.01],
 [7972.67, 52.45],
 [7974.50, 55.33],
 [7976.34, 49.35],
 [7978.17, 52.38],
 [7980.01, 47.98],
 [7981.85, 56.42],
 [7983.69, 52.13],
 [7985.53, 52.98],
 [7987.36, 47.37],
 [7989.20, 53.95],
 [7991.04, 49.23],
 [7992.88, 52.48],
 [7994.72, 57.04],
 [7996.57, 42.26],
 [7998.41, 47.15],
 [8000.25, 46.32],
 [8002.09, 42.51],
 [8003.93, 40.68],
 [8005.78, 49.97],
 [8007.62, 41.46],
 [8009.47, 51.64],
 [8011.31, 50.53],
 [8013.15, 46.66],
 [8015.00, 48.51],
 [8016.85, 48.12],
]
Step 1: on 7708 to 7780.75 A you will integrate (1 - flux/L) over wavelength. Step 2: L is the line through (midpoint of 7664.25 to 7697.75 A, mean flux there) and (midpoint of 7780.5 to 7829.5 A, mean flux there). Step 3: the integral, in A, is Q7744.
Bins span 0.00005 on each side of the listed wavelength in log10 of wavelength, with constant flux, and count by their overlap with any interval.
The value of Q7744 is 1.4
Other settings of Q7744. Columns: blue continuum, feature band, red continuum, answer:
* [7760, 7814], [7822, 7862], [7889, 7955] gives -1.5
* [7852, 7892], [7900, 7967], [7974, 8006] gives -3.2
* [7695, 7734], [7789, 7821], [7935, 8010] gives 0.6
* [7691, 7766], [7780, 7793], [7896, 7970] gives -0.2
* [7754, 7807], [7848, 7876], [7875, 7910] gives -0.9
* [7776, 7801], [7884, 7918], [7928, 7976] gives -1.4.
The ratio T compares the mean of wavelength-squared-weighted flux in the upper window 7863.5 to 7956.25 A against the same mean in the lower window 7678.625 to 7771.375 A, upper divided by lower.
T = 1.09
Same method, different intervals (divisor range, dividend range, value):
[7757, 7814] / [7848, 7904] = 1.08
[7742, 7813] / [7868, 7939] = 1.09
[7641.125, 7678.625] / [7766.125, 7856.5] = 1.11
